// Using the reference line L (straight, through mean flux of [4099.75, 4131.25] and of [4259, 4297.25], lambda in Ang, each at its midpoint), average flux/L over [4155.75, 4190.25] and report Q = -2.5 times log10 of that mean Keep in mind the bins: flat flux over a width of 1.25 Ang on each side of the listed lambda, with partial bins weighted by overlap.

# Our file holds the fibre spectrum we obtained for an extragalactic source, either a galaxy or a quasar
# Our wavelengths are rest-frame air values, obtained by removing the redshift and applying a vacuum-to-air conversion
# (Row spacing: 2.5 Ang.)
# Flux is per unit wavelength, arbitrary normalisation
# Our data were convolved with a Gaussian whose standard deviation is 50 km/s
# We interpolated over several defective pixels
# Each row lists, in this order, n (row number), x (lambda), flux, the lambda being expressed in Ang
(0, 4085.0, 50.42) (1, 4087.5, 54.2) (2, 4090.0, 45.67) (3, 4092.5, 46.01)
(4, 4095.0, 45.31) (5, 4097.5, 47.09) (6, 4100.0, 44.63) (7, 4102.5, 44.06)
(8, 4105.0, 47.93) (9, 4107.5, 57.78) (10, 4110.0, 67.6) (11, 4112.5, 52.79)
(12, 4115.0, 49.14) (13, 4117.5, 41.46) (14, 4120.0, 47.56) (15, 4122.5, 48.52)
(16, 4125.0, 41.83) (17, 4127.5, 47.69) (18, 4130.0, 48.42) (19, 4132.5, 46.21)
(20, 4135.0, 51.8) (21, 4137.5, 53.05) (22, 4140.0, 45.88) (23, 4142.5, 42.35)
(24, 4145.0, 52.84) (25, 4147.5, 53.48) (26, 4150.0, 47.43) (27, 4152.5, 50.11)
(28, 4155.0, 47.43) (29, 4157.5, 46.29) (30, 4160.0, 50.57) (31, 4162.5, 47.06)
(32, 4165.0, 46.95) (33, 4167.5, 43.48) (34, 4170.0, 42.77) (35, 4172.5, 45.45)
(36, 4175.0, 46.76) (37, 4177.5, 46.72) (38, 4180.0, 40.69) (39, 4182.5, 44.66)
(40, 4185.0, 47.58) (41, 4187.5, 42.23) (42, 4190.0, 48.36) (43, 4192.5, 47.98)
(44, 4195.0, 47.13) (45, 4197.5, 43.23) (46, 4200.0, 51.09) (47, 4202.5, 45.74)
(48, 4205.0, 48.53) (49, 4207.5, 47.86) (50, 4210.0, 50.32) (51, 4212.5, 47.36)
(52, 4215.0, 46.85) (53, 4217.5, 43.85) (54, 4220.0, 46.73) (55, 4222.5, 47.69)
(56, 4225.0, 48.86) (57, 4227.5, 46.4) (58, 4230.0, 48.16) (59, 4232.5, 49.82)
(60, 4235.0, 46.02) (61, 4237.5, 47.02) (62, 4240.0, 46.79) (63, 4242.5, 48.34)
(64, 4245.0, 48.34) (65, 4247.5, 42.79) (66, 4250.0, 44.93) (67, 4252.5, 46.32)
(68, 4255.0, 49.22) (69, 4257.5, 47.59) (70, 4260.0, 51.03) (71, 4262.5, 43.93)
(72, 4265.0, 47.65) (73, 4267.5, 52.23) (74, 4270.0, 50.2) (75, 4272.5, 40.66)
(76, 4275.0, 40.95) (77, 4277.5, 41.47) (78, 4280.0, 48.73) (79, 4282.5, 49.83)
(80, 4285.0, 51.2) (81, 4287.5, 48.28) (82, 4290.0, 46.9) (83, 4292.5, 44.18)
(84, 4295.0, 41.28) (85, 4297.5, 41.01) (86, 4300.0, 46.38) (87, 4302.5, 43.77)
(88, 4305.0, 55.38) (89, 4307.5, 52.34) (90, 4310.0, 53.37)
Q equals 0.06 mag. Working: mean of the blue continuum 49.3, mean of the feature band 45.6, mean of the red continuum 46.4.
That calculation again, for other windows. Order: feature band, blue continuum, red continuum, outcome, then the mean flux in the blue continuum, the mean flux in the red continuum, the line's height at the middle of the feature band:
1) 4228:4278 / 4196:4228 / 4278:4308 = 0.01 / 47.3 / 47.2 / 47.2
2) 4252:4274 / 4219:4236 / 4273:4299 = -0.03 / 47.7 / 45.3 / 46.2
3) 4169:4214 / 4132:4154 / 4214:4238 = 0.04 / 49.3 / 47.1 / 48.1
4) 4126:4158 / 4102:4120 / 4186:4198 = 0.02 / 51.6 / 46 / 49.4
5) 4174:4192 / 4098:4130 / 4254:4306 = 0.06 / 49.2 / 46.7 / 48.1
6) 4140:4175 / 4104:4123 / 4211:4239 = 0.06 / 51.8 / 47.2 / 50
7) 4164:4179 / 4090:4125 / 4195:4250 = 0.06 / 48.8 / 47.2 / 47.9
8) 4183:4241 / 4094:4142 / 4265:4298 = 0.00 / 48.8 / 46.1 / 47.2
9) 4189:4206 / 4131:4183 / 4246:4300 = -0.01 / 47.3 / 46.2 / 46.9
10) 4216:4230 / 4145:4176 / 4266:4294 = 0.01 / 47.5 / 46.7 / 47.1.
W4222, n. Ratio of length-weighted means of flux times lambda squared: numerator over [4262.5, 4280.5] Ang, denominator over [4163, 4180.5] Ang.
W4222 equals 1.1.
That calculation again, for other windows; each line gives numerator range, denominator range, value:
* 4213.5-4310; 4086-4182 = 1.04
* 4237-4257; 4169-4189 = 1.08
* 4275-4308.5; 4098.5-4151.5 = 1.03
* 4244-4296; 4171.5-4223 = 1.04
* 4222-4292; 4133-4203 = 1.04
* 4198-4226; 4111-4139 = 1.03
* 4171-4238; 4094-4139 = 0.99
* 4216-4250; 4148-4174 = 1.03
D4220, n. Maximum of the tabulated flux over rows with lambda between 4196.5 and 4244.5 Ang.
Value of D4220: 51.09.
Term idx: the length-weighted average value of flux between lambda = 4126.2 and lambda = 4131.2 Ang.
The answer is 48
